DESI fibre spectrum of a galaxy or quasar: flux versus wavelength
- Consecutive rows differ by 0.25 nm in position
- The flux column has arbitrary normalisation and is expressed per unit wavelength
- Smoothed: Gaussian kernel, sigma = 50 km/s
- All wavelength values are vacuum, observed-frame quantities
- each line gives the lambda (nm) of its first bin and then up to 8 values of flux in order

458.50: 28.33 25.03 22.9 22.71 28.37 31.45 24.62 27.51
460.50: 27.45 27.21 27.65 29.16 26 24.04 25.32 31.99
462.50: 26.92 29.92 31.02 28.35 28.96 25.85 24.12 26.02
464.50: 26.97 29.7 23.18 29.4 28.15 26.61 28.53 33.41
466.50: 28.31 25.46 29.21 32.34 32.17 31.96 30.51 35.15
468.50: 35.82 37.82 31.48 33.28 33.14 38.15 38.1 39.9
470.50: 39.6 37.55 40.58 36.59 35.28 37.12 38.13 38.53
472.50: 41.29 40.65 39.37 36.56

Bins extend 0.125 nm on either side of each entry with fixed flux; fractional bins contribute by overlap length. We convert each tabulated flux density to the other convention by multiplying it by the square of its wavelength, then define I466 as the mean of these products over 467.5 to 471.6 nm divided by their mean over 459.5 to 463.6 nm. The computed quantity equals 1.3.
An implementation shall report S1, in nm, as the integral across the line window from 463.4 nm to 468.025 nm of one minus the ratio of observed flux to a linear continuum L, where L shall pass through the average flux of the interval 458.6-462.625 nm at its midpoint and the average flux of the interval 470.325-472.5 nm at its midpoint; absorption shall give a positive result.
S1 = 0.54 nm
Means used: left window 26.8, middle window 28.4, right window 38.2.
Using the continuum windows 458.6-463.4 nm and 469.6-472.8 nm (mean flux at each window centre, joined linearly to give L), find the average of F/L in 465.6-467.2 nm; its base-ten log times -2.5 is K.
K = 0.156 mag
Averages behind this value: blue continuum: 27.3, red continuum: 38.5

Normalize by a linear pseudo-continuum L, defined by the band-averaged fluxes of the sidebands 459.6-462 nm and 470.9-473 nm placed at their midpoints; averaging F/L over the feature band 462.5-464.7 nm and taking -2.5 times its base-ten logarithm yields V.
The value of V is 0.09 mag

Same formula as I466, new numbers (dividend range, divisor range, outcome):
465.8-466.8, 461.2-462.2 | 1.12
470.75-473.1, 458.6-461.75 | 1.53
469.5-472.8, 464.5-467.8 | 1.35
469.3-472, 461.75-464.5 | 1.40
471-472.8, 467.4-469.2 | 1.16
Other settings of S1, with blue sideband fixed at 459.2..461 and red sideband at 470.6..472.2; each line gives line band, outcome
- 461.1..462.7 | 0.09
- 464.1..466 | 0.28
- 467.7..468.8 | 0.02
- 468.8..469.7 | 0.05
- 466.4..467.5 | 0.14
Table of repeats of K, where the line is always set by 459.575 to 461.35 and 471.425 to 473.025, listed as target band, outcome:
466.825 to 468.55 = 0.079 mag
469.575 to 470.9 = -0.047 mag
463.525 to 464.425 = 0.201 mag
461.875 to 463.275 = 0.032 mag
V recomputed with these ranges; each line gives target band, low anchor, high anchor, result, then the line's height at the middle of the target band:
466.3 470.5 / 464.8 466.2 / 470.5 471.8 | -0.02 mag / 32.8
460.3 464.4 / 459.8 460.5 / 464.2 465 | -0.02 mag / 27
